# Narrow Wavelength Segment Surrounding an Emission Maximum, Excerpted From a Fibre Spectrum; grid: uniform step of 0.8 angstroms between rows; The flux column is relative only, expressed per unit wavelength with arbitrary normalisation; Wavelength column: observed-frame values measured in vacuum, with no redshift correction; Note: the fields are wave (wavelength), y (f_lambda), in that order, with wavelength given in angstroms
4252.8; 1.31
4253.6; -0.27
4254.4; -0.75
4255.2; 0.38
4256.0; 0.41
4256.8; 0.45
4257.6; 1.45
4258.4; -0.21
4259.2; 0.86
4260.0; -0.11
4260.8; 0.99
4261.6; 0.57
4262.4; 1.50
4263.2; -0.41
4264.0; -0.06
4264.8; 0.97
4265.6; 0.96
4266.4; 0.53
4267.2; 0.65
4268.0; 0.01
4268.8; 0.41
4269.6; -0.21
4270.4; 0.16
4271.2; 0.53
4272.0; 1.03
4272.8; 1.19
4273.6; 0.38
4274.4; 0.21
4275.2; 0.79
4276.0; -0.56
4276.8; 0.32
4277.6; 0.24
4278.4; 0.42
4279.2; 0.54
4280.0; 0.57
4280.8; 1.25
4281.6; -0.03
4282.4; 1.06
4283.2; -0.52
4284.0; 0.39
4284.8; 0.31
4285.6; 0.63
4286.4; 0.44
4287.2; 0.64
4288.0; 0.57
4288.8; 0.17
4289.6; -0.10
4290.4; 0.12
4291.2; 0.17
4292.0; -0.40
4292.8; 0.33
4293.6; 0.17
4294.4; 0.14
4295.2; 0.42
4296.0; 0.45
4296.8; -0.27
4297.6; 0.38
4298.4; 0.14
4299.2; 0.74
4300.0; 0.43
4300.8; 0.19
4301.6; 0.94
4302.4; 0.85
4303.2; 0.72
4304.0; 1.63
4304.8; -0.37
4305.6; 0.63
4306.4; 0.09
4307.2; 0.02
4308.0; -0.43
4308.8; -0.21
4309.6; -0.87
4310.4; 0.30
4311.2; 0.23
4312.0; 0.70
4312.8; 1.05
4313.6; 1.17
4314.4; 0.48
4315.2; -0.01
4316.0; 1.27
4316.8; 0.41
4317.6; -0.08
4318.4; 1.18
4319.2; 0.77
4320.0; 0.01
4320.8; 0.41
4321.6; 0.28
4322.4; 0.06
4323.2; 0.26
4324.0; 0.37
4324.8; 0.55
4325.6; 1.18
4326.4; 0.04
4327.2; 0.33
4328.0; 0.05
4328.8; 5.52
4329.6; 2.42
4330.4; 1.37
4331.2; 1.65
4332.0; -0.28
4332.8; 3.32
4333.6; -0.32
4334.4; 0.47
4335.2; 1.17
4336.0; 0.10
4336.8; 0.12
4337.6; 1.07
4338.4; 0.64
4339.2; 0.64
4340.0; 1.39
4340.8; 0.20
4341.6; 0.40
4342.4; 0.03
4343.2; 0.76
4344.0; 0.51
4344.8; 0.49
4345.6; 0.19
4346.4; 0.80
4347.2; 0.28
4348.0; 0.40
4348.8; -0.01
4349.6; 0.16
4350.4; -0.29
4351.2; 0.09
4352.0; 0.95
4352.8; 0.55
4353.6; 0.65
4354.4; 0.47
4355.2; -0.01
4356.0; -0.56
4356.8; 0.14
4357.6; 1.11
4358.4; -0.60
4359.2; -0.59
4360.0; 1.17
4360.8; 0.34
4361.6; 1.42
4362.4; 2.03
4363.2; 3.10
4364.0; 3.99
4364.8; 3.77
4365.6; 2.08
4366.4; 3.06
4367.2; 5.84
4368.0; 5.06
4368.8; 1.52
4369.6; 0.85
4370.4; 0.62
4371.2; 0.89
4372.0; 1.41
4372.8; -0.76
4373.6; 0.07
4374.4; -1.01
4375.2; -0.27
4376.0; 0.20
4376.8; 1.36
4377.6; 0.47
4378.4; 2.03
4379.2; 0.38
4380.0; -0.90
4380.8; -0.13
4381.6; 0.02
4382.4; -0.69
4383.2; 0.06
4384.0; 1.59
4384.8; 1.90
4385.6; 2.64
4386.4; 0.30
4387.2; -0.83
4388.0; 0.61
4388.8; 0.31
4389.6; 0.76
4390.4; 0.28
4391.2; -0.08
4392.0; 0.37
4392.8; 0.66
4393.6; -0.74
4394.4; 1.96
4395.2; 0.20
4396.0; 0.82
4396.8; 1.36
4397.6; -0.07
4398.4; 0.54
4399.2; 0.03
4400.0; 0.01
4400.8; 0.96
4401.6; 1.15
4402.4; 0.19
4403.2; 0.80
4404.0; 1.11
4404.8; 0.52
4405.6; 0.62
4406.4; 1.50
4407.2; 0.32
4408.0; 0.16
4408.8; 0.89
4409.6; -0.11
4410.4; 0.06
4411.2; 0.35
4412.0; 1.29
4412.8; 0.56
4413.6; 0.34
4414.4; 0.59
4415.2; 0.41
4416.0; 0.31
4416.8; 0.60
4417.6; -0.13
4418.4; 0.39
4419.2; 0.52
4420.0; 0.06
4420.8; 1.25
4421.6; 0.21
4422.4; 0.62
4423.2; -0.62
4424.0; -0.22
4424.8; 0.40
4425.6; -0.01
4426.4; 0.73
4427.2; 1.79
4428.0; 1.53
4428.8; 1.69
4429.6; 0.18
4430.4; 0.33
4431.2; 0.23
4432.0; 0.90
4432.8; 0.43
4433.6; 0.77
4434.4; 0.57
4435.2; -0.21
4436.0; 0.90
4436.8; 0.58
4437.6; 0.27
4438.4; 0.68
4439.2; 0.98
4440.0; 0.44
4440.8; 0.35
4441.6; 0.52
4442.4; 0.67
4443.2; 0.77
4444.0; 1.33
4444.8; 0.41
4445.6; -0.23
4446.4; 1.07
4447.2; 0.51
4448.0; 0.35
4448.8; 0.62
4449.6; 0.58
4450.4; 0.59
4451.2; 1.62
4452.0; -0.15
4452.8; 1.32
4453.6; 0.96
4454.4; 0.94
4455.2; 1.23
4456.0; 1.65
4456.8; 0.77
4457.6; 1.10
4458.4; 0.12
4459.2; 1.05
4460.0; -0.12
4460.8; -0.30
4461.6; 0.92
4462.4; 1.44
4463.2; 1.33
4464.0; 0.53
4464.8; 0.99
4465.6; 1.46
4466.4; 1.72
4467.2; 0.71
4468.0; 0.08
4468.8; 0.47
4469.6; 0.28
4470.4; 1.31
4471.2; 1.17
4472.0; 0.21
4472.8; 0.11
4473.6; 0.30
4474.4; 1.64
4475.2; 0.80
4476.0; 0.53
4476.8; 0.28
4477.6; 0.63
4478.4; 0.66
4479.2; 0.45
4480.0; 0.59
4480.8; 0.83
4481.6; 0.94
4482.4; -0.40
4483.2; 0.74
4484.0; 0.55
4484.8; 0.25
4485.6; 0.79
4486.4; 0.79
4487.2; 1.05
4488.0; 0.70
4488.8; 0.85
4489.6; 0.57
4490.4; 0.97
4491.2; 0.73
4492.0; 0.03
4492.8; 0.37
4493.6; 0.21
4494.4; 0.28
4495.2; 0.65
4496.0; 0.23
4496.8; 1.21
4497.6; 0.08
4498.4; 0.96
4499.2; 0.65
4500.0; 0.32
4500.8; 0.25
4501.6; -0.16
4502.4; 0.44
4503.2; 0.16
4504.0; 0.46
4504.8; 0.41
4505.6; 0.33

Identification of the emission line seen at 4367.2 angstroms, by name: [O II] 3727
